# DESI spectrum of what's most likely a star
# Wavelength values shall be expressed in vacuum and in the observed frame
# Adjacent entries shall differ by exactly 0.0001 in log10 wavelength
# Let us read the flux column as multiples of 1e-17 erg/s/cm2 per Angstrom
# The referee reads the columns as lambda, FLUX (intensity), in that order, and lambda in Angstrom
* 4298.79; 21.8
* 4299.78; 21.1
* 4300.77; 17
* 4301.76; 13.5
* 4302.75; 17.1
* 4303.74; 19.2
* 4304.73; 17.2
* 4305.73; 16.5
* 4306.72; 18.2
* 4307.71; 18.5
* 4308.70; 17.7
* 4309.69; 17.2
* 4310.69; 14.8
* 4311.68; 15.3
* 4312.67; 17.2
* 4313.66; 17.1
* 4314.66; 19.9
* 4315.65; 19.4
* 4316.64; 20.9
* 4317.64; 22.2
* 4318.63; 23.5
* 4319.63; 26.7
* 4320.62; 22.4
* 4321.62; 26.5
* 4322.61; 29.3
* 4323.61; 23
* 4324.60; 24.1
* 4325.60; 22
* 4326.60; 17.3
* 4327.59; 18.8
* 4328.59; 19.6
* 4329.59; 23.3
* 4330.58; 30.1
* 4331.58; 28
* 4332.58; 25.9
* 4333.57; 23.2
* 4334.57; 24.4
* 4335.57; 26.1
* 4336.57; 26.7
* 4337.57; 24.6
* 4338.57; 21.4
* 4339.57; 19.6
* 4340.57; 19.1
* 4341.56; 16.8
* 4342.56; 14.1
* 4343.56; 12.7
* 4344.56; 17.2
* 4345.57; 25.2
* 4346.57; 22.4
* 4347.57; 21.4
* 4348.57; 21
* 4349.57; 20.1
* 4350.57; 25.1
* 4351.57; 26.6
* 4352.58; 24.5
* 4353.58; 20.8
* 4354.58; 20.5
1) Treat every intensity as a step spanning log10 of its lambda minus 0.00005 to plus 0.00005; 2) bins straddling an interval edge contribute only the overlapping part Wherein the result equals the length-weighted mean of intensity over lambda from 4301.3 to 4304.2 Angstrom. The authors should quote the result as 16.6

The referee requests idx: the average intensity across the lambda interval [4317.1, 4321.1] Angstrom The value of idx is 23.7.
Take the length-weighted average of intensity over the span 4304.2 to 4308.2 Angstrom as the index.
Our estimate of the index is 17.6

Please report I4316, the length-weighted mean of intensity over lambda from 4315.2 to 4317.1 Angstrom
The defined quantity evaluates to 20.2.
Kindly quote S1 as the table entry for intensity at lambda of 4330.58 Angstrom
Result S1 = 30.1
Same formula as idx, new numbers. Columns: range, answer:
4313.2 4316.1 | 18.8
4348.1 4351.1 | 22.2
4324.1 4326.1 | 23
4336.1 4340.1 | 23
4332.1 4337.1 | 25.3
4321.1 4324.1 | 26.2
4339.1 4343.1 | 17.4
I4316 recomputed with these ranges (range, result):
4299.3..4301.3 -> 18.9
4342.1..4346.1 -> 17.3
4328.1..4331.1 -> 24.4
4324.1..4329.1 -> 20.4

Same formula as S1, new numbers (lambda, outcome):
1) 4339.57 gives 19.6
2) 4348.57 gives 21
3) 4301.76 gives 13.5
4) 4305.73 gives 16.5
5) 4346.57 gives 22.4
